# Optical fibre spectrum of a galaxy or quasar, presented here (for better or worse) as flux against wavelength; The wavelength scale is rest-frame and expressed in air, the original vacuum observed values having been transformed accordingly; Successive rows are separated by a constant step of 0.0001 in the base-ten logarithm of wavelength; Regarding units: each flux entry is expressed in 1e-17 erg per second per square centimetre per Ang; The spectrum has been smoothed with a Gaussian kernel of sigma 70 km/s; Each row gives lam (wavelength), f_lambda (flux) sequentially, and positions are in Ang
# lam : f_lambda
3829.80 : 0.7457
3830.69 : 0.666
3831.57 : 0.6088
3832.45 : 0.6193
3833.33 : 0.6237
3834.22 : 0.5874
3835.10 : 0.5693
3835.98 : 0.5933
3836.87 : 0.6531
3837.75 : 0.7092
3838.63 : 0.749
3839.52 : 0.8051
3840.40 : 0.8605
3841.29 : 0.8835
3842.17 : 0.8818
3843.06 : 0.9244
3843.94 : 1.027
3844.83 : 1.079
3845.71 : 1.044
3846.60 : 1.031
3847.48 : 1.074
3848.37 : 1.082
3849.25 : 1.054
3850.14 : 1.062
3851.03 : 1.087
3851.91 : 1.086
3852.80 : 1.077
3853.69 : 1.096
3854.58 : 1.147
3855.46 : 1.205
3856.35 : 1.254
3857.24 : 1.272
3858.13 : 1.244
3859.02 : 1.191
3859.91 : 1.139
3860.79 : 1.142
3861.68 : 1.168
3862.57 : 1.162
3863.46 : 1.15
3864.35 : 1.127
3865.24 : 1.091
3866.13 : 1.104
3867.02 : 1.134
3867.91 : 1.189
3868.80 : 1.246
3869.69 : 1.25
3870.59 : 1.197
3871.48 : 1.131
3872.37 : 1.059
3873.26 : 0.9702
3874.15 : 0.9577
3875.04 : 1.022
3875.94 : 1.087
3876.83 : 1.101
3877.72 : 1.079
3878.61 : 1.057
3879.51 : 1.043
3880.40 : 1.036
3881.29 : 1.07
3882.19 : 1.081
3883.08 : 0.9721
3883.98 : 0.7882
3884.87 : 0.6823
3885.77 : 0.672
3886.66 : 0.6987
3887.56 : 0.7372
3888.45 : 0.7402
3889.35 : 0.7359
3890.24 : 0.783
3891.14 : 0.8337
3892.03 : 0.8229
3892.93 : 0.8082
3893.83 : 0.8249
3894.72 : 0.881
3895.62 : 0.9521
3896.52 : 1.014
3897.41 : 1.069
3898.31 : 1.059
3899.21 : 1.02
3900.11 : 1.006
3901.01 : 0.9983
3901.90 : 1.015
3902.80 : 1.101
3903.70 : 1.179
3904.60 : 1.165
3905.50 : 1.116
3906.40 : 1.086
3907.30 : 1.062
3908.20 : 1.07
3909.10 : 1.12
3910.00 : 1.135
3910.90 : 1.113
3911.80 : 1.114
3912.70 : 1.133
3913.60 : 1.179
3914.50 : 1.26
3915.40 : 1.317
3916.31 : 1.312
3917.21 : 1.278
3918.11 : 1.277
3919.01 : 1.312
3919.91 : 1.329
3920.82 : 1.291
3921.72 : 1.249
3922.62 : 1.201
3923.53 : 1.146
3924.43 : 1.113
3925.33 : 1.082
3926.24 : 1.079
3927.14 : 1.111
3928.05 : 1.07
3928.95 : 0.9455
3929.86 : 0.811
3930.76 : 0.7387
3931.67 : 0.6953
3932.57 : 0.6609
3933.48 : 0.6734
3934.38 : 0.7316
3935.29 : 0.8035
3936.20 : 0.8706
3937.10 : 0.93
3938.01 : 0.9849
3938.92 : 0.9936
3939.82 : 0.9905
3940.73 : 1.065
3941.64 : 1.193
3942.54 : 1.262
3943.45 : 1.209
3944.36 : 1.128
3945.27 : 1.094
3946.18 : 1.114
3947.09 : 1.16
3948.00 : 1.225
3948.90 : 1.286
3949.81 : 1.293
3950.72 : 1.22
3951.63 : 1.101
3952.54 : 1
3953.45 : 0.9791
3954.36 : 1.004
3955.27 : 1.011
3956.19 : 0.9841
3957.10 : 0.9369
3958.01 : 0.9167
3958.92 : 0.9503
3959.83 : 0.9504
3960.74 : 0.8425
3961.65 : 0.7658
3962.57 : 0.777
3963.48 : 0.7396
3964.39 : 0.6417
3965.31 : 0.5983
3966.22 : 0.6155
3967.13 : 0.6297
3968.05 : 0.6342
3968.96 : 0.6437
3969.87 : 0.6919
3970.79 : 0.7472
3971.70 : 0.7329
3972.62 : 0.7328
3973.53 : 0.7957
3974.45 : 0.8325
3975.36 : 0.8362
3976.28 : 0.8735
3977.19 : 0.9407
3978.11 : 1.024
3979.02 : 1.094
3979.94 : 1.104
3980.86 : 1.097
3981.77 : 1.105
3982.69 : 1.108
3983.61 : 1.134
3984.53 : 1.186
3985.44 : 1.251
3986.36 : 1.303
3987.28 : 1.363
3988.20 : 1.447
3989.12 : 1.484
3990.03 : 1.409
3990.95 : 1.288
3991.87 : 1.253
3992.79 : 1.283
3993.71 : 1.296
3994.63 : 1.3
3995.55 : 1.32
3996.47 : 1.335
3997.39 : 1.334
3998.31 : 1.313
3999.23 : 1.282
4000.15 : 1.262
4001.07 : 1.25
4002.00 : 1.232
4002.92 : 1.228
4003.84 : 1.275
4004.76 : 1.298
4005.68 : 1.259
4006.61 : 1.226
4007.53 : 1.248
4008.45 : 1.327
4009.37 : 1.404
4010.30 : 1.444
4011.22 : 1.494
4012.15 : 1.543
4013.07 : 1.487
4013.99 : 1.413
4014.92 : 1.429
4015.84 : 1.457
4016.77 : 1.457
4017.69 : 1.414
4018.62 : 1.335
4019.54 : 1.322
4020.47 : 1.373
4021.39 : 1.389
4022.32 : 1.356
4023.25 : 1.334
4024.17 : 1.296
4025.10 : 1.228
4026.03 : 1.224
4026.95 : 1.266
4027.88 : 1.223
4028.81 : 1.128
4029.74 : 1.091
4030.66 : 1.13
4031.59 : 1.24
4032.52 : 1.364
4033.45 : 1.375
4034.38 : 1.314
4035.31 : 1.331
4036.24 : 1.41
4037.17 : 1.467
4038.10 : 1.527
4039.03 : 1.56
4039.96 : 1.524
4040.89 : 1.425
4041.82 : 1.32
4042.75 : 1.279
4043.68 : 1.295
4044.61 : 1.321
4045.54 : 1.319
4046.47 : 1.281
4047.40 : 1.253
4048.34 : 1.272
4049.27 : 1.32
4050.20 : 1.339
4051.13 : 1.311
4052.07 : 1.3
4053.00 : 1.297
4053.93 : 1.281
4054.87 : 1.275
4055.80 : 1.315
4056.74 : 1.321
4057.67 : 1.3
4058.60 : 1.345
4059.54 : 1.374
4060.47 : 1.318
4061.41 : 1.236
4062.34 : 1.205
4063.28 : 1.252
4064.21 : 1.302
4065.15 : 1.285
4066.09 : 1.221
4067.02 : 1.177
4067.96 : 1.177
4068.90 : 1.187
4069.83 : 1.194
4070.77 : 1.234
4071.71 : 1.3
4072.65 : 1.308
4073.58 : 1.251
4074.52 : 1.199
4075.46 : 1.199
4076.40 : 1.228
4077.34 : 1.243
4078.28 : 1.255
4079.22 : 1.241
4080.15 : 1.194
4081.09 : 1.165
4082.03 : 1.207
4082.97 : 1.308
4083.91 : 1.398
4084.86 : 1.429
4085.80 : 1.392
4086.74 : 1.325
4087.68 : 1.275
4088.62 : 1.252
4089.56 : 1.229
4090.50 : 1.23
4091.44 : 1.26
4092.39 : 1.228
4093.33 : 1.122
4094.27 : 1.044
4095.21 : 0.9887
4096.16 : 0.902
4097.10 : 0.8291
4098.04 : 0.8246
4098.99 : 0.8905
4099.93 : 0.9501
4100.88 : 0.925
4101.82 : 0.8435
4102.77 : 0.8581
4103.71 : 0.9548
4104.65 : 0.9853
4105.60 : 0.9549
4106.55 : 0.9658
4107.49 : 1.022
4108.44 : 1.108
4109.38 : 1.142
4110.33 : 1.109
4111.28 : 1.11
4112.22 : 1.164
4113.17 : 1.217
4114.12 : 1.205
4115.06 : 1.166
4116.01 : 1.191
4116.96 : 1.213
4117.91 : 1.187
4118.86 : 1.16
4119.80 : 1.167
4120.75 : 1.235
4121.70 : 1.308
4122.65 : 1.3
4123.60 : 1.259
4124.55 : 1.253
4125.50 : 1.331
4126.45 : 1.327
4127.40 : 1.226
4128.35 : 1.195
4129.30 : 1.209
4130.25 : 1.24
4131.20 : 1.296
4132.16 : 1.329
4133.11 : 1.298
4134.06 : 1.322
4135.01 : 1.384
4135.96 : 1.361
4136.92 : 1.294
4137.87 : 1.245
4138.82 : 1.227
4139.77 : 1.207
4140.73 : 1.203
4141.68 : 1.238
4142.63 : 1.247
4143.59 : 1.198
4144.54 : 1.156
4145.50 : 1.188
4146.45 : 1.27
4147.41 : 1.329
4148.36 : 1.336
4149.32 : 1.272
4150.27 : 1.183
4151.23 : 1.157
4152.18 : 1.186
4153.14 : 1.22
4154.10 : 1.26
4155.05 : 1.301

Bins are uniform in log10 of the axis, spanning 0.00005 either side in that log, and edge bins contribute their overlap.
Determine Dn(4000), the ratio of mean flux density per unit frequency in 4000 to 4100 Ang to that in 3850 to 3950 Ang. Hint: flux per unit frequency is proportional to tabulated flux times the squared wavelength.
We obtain 1.3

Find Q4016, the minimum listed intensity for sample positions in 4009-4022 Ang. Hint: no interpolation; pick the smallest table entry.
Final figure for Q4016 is 1.322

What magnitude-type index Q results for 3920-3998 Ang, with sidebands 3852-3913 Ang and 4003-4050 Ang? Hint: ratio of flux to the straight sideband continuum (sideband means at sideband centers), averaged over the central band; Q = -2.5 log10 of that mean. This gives 0.17 mag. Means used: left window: 1.04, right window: 1.34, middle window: 1.02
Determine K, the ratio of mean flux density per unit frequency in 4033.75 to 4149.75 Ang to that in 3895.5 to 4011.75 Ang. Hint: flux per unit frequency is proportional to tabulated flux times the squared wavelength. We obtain 1.22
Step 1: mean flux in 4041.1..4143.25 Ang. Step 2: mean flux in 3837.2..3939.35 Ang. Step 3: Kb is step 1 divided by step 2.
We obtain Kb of 1.17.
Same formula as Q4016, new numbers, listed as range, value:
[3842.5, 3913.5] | 0.672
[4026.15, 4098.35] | 0.8246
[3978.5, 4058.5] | 1.091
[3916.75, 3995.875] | 0.5983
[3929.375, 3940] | 0.6609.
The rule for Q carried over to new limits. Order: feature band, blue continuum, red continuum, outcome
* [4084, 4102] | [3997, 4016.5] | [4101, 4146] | 0.11 mag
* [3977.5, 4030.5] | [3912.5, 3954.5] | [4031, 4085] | -0.08 mag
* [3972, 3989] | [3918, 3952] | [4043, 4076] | 0.07 mag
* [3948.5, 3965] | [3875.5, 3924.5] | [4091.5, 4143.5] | 0.12 mag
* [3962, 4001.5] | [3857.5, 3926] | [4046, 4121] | 0.08 mag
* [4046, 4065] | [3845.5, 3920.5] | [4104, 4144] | -0.11 mag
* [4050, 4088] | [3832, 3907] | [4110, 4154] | -0.08 mag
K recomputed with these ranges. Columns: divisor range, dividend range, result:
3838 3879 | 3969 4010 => 1.15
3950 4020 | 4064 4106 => 1.08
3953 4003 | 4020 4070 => 1.30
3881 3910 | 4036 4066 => 1.52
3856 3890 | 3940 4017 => 1.13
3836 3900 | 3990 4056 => 1.43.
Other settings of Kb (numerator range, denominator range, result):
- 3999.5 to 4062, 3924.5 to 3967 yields 1.38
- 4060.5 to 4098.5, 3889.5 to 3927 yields 1.11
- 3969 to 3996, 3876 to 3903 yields 1.19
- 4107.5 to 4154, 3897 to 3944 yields 1.15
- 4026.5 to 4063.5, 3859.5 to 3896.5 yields 1.32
